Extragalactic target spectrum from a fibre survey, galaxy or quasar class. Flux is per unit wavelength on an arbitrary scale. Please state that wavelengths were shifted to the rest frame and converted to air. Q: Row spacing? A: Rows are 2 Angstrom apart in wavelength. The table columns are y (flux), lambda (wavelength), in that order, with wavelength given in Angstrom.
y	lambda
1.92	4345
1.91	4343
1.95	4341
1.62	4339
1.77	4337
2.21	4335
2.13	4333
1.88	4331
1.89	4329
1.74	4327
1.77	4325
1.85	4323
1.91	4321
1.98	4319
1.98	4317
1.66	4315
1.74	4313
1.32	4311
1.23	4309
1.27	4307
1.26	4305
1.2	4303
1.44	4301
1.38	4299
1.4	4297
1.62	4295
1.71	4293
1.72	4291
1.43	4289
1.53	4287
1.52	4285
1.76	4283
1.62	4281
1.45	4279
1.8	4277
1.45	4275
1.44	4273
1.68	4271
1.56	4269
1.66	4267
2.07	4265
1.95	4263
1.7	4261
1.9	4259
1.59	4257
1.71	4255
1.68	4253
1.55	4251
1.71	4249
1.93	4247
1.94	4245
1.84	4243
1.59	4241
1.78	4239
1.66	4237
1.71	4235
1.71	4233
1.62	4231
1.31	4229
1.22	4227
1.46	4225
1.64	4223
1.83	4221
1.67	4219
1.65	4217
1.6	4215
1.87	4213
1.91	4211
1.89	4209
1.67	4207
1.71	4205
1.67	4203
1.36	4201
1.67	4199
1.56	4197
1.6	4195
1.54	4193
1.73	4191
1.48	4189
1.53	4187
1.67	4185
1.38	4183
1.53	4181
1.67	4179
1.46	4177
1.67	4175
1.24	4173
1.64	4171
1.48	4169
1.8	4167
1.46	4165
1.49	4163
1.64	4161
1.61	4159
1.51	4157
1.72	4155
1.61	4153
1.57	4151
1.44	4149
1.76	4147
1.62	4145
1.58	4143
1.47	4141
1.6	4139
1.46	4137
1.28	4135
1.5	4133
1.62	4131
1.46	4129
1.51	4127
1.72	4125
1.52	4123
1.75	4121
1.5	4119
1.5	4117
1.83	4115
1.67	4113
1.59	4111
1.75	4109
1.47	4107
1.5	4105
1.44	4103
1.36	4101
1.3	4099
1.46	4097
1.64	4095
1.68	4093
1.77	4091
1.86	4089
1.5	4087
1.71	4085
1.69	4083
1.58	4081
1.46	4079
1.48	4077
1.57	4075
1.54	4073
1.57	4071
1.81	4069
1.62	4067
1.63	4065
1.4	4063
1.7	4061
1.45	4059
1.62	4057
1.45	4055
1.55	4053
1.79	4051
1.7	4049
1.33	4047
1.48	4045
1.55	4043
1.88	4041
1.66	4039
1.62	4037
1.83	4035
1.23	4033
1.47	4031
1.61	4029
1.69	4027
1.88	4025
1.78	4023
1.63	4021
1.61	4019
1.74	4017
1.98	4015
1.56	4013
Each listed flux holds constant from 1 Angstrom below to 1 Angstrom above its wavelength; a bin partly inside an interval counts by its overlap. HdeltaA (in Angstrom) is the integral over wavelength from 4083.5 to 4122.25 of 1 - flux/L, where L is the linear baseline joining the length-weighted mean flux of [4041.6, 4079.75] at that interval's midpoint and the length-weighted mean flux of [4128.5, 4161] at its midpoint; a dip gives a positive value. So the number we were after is -0.8 Angstrom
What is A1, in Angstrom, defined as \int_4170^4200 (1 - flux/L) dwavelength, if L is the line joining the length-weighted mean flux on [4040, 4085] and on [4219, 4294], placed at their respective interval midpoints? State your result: 1.38 Angstrom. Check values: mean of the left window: 1.59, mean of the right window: 1.66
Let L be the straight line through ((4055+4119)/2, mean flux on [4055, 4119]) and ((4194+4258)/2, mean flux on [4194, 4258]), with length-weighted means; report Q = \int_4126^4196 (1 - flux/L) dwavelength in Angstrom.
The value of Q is 3.2 Angstrom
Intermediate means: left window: 1.58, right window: 1.67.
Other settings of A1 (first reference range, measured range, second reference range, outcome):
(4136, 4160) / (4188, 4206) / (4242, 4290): 0.36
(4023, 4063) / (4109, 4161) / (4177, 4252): 1.41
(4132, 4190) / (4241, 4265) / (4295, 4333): -2.82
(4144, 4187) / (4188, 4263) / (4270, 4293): -4.35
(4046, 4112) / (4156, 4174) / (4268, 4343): 0.69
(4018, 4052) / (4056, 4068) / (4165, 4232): 0.41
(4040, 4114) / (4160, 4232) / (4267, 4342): 1.03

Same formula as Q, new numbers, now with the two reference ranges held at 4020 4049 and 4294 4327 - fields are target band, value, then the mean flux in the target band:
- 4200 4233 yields -1.0 Angstrom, 1.63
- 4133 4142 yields 0.8 Angstrom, 1.46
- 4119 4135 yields 0.4 Angstrom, 1.56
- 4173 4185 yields 0.5 Angstrom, 1.53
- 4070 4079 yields 0.5 Angstrom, 1.53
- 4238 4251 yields -1.6 Angstrom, 1.78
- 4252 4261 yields -0.8 Angstrom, 1.72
